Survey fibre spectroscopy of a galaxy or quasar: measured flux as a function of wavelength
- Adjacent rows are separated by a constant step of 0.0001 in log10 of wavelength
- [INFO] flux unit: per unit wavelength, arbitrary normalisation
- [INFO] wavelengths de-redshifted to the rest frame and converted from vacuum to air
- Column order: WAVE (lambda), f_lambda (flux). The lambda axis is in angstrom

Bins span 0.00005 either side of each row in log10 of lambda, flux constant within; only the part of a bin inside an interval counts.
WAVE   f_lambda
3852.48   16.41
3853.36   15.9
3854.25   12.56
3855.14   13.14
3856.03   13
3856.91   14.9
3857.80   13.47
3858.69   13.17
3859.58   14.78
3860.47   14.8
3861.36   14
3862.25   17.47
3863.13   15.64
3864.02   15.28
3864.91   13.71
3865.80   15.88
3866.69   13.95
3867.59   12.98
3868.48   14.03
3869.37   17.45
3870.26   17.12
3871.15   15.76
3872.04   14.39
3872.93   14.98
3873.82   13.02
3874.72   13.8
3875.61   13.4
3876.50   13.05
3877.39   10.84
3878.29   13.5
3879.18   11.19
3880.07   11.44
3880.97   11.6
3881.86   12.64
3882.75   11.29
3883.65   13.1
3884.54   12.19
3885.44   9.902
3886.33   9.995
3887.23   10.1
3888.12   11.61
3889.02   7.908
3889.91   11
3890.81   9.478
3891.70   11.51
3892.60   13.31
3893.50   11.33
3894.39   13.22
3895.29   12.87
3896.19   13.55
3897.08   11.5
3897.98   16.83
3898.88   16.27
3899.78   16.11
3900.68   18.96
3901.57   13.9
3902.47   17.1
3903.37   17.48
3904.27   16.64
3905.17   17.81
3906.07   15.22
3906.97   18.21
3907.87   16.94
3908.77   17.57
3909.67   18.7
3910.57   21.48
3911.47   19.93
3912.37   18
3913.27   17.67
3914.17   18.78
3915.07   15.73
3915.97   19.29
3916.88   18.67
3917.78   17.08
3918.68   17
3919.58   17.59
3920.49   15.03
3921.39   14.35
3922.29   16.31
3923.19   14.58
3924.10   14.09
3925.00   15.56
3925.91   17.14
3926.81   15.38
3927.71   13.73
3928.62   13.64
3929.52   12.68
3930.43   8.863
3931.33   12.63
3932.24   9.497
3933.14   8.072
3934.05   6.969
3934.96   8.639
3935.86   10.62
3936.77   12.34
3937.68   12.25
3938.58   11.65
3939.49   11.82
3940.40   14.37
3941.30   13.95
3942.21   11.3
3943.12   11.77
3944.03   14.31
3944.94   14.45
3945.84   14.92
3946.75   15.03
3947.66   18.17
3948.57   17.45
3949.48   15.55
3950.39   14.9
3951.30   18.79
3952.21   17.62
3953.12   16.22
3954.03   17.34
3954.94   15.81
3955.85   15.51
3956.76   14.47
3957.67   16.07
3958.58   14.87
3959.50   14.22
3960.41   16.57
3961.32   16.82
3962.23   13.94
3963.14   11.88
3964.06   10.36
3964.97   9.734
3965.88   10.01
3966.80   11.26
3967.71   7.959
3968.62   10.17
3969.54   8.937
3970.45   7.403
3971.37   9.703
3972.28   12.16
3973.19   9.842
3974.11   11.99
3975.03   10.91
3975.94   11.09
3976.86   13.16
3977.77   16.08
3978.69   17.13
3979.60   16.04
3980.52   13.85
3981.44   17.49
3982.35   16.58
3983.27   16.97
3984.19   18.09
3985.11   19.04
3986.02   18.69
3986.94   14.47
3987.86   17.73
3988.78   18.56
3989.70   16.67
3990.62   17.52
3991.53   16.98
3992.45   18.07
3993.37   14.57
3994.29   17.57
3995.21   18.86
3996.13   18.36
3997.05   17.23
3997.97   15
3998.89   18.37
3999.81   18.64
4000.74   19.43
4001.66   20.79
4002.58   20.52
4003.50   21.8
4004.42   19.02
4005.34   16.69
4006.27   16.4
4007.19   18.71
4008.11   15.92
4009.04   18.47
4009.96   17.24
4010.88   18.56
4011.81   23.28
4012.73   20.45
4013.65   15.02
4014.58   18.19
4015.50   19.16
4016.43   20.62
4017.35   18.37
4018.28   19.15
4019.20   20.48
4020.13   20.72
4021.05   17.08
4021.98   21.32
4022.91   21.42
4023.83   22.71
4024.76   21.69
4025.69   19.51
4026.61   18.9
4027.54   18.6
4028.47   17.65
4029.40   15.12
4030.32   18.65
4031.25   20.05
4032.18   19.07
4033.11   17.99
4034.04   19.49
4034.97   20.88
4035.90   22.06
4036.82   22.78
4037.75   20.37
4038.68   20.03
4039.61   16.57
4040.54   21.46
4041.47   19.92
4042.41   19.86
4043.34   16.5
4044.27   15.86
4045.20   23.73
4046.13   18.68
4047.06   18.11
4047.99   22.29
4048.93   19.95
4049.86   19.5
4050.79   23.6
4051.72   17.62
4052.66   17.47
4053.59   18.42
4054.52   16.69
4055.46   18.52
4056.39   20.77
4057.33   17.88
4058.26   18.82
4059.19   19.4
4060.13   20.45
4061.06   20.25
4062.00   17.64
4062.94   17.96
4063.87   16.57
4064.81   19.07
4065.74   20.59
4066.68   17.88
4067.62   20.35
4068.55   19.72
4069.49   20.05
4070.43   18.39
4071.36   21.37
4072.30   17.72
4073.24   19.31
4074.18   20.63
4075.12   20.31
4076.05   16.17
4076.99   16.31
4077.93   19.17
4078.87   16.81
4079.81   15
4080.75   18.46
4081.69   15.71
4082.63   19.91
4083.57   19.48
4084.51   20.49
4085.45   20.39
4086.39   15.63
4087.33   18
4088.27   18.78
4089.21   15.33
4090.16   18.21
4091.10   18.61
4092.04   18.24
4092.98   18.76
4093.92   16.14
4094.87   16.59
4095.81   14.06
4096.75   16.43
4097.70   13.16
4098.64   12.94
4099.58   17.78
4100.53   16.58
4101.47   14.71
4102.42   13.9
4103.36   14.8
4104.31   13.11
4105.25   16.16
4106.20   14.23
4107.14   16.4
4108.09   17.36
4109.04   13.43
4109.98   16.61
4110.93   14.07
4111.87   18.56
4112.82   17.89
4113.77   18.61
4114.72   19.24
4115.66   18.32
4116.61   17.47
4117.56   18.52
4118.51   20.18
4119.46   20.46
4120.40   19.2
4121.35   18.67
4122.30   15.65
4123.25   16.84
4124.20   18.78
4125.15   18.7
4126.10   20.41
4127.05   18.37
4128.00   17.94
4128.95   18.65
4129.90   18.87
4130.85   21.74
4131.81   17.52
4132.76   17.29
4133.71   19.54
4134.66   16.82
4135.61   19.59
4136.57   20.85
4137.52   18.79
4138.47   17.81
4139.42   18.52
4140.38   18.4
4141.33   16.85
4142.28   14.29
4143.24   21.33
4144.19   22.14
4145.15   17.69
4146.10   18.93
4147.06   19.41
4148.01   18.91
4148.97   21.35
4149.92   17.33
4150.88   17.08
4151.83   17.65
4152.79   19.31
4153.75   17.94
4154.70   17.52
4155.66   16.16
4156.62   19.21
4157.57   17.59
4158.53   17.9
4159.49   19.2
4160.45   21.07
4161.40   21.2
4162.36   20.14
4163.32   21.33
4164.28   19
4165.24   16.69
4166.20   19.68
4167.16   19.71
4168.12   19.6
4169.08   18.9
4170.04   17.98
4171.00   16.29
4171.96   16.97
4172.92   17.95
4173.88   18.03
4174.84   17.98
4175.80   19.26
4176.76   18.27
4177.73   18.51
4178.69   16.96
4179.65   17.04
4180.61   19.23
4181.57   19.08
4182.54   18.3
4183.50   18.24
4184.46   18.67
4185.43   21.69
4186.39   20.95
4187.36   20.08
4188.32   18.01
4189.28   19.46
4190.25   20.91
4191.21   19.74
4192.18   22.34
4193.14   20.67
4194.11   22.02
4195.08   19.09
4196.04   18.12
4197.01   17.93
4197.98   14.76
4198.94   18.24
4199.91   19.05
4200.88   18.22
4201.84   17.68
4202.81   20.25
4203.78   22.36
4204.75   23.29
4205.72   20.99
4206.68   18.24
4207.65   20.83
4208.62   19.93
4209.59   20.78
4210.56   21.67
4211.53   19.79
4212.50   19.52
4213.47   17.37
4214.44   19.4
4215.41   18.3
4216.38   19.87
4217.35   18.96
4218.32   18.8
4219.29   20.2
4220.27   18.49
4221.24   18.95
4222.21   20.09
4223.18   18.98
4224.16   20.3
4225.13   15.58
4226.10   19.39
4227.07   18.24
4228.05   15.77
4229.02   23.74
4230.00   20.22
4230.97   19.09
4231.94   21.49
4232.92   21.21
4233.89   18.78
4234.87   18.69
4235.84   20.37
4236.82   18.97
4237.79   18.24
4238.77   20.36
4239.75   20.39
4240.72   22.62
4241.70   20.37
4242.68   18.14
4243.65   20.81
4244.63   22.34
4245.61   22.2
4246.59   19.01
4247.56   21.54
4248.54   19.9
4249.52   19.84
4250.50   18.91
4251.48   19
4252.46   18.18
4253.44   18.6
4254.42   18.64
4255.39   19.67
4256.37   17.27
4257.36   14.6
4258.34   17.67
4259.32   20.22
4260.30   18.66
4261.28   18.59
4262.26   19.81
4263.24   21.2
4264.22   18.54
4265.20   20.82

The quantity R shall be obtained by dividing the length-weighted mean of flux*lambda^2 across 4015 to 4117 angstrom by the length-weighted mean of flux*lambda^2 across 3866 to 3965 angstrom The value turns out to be 1.38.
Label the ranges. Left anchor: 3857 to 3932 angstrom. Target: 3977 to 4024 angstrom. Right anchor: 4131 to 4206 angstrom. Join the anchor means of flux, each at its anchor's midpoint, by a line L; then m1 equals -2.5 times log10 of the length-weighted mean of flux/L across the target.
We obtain -0.12 mag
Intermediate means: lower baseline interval 14.6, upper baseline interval 18.9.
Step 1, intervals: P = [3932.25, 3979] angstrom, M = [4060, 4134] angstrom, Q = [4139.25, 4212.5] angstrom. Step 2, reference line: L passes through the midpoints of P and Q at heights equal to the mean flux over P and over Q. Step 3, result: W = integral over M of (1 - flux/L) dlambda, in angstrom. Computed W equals -3.9 angstrom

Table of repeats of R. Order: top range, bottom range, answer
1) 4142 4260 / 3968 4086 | 1.16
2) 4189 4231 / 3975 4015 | 1.24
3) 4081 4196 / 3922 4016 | 1.32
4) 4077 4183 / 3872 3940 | 1.43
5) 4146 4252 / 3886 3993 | 1.52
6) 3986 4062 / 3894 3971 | 1.37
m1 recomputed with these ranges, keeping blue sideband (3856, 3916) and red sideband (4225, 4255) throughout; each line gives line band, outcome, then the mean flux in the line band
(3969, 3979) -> 0.34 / 11.6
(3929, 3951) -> 0.21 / 12.6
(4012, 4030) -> -0.17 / 19.3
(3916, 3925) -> -0.09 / 16.2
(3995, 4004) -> -0.17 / 18.9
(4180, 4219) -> -0.02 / 19.6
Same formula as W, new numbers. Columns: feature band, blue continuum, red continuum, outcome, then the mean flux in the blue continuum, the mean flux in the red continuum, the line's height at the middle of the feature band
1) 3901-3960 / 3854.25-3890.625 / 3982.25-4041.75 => 1.3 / 13.2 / 18.8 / 15.6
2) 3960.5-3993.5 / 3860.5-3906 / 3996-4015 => 6.5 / 13.7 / 18.5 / 17.4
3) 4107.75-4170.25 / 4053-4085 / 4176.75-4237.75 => 1.7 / 18.7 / 19.4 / 19.1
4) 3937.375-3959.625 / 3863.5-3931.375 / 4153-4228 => 0.6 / 14.6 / 19.1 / 15.4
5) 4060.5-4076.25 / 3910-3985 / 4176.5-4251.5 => -2.4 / 14.2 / 19.6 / 16.6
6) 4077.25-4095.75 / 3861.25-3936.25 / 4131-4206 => -0.3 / 14.3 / 18.9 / 17.5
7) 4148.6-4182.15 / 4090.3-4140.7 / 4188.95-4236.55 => -0.1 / 17.4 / 19.5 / 18.5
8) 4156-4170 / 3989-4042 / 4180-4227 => 0.0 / 19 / 19.5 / 19.3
